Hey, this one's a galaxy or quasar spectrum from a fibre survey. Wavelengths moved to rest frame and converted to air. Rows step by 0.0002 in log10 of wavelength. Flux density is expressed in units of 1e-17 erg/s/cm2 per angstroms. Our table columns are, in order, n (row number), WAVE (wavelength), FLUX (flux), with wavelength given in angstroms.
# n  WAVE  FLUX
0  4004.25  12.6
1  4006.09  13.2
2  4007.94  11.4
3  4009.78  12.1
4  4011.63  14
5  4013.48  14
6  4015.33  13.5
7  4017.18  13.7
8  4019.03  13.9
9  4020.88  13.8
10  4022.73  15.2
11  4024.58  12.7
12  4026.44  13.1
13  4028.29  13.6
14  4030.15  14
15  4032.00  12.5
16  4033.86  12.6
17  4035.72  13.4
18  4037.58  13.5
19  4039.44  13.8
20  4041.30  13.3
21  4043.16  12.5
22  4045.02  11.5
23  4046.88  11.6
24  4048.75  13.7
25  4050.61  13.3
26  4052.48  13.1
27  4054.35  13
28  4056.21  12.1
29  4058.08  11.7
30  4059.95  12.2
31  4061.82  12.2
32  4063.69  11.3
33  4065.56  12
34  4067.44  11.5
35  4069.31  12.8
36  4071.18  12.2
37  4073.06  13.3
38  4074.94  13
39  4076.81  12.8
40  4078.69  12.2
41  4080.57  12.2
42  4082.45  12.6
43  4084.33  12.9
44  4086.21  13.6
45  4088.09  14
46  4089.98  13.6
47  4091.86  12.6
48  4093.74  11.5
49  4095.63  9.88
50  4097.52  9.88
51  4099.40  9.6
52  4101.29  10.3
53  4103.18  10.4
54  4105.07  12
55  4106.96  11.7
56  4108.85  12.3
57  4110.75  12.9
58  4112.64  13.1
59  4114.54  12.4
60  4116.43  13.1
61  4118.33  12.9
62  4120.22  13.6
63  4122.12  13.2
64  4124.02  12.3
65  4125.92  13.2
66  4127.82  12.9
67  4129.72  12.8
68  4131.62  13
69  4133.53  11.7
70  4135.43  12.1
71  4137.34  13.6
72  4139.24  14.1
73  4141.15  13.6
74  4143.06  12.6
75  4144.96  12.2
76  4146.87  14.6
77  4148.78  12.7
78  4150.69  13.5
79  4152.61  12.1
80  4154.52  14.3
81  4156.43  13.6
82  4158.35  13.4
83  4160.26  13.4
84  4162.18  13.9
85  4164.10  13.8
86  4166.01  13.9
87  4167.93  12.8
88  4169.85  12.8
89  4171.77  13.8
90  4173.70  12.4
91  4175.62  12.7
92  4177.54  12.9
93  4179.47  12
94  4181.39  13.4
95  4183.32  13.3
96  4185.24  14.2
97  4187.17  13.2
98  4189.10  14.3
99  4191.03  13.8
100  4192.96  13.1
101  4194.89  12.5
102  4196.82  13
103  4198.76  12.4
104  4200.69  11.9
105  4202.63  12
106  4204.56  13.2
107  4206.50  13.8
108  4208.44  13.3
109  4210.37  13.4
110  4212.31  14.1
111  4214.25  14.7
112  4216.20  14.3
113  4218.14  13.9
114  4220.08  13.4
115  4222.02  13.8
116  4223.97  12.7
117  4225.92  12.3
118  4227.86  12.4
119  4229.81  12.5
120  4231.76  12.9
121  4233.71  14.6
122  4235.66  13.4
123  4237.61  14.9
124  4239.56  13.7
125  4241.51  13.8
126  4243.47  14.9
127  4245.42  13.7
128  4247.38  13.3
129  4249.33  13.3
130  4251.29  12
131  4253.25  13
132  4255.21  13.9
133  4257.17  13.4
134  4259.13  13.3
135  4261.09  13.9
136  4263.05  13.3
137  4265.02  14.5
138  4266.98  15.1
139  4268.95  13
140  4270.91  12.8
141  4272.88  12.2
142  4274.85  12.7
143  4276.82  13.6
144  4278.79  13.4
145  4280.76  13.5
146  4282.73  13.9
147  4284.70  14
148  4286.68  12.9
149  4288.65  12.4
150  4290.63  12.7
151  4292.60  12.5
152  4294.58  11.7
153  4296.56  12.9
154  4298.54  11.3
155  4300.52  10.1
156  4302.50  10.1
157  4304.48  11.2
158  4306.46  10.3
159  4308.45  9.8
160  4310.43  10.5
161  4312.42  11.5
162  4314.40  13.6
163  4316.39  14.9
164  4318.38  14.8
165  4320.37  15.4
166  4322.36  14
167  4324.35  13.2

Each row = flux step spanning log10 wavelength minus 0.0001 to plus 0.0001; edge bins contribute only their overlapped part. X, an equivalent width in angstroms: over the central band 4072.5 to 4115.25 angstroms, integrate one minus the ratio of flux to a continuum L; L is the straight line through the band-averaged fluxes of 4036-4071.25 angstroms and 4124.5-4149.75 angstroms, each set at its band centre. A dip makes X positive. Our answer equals 2.1 angstroms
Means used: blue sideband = 12.5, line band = 12.1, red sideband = 13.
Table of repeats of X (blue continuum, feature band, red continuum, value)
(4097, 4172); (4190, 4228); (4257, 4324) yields -1.3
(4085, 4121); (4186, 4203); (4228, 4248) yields 0.3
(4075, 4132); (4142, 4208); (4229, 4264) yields -1.2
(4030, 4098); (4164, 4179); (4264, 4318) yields -0.6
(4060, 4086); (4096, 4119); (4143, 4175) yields 2.0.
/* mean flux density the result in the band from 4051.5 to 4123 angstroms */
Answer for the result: 12.3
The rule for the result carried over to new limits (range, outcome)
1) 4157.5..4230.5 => 13.2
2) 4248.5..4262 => 13.3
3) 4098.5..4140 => 12.4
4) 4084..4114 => 11.9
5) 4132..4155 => 13.1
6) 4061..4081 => 12.3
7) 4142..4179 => 13.2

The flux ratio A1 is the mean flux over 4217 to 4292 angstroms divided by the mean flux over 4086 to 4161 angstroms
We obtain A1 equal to 1.1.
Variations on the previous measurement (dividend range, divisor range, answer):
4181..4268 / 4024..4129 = 1.08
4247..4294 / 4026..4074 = 1.05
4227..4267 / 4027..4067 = 1.07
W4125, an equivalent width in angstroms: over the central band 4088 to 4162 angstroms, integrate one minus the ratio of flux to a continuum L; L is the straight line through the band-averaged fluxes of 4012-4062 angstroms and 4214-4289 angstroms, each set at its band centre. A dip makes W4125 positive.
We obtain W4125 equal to 3.8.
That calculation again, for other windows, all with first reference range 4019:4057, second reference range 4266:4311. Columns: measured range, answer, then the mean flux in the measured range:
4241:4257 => -1.3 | 13.5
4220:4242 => -1.5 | 13.4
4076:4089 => 0.1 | 12.9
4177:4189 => -0.6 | 13.3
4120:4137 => 0.1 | 12.7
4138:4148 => -0.5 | 13.4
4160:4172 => -0.7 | 13.5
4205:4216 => -1.1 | 13.9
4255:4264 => -0.8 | 13.5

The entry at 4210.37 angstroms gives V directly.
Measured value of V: 13.4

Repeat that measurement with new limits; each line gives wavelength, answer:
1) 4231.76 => 12.9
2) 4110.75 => 12.9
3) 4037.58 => 13.5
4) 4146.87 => 14.6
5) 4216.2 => 14.3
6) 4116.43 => 13.1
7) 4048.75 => 13.7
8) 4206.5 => 13.8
